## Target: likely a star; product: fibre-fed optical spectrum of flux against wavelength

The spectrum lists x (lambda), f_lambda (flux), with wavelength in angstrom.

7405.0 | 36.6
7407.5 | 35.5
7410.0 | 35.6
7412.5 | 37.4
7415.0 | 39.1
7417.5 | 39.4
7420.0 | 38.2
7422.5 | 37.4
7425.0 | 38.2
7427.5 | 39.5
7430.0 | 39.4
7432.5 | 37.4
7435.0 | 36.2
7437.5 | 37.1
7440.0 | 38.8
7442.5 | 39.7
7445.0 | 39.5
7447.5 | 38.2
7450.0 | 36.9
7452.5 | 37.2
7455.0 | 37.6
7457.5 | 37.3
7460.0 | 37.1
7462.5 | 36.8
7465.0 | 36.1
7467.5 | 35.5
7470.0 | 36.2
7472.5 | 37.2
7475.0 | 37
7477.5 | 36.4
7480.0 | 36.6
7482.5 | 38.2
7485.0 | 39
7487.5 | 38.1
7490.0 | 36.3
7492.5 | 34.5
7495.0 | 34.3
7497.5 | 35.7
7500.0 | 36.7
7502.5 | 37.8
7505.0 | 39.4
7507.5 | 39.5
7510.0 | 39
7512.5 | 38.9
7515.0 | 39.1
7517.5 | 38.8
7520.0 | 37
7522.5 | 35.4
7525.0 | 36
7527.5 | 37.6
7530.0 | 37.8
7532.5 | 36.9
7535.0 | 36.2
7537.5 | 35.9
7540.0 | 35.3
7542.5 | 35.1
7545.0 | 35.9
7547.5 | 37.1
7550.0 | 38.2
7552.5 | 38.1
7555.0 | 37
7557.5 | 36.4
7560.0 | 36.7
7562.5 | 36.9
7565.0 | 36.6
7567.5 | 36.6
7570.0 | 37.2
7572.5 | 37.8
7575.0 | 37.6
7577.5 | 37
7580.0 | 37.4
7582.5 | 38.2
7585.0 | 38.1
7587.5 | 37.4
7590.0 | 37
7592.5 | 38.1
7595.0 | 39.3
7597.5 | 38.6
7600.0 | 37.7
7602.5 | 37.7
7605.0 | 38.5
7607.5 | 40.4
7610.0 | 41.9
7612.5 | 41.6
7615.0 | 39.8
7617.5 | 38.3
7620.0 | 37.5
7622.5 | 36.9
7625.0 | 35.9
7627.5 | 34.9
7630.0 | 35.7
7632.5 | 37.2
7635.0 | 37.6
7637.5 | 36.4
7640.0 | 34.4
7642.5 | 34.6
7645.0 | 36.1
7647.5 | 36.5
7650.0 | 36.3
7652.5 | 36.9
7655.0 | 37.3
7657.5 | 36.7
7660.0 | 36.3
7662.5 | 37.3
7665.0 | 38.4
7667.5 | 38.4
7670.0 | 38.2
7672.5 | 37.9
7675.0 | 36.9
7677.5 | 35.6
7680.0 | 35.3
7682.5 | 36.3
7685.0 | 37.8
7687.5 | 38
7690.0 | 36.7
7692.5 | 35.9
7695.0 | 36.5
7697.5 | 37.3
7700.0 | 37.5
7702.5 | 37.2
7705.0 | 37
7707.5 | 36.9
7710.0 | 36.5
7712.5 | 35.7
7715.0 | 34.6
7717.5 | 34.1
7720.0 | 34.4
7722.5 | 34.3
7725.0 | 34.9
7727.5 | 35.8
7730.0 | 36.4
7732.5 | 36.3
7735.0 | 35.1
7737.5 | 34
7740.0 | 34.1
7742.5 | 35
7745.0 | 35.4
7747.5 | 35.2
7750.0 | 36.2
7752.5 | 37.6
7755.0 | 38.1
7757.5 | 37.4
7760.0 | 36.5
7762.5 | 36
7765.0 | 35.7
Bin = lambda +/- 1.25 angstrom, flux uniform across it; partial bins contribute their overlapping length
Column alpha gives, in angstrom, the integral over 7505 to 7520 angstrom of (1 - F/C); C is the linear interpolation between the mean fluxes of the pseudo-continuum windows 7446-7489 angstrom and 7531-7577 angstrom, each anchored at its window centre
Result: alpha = -0.8 angstrom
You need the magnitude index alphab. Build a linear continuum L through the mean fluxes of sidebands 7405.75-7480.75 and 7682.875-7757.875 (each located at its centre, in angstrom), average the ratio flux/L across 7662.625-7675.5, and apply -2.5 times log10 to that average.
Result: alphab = -0.05 mag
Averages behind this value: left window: 37.5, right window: 36.1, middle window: 38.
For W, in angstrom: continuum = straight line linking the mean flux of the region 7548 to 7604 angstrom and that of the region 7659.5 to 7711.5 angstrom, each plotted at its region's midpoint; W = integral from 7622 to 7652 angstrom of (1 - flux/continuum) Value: 1.0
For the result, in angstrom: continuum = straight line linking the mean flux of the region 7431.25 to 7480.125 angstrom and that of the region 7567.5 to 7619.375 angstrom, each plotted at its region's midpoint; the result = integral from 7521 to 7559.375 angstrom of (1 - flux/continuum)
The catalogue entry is 1.4 angstrom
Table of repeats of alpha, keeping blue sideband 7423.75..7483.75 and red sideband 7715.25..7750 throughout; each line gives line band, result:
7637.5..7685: -1.33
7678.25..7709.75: -1.30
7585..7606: -1.04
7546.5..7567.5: -0.29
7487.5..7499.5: 0.50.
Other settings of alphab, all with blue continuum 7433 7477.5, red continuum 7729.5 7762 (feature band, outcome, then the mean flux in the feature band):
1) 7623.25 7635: 0.01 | 36.1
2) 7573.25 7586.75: -0.03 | 37.7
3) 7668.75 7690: -0.02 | 37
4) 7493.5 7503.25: 0.03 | 36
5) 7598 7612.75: -0.08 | 39.4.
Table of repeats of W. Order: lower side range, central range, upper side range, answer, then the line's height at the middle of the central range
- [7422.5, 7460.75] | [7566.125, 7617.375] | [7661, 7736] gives -1.8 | 37.1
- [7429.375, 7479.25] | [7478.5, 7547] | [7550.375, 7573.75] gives 0.2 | 37.2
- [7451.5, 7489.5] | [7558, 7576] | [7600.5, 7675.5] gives 0.1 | 37.3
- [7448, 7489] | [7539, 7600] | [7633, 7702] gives -0.5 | 36.9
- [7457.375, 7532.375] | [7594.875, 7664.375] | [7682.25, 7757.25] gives -1.8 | 36.5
